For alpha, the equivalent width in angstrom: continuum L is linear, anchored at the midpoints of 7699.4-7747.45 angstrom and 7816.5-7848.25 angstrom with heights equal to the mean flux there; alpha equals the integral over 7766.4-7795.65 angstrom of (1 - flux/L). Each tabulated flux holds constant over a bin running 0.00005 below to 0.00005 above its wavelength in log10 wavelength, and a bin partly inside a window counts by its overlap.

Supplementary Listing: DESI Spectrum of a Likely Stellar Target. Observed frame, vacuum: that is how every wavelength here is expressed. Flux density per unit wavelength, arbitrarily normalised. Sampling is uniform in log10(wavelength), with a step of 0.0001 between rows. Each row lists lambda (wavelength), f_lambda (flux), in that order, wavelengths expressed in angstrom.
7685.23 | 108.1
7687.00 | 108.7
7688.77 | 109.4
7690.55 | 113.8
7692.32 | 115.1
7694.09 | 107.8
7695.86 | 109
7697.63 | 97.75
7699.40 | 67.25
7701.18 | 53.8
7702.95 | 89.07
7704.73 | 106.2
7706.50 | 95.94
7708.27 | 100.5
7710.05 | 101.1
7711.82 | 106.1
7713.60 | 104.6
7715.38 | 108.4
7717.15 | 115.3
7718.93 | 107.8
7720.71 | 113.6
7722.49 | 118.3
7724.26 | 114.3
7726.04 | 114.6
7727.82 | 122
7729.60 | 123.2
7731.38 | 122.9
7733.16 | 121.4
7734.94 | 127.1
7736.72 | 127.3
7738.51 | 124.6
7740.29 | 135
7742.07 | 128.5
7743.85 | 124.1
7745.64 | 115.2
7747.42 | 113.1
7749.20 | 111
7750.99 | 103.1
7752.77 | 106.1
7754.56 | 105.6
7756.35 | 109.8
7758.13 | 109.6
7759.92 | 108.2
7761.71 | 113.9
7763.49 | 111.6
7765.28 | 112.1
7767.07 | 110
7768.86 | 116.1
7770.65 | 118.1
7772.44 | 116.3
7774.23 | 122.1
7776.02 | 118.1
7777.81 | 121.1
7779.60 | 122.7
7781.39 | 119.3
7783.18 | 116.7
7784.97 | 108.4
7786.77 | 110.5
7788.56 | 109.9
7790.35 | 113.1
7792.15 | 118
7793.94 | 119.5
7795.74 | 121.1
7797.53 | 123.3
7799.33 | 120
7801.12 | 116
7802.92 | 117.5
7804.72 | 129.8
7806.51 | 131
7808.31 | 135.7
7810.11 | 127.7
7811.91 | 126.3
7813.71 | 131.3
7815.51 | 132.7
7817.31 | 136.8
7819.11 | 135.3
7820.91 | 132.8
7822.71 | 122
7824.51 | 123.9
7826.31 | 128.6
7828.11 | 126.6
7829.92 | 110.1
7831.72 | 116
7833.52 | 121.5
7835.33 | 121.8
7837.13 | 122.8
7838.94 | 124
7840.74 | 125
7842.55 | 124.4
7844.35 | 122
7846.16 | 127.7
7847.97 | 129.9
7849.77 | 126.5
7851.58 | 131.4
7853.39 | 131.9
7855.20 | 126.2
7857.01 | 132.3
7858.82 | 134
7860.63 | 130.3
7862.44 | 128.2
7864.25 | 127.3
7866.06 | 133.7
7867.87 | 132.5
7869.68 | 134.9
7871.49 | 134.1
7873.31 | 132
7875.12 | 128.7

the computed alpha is 0.5 angstrom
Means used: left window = 112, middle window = 116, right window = 125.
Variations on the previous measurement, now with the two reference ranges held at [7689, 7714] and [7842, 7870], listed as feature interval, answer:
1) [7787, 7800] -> -0.1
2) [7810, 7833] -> -0.8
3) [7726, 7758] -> -3.8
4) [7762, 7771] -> -0.2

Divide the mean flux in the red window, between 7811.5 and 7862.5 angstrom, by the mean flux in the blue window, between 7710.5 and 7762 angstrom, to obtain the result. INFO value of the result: 1.1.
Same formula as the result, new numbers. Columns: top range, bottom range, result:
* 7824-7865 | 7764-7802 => 1.08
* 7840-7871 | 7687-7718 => 1.29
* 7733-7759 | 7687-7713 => 1.19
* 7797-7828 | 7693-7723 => 1.28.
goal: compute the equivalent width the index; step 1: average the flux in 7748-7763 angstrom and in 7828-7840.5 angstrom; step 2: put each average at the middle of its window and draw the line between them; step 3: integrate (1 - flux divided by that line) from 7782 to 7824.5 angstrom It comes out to -2.8 angstrom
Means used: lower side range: 109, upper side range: 120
